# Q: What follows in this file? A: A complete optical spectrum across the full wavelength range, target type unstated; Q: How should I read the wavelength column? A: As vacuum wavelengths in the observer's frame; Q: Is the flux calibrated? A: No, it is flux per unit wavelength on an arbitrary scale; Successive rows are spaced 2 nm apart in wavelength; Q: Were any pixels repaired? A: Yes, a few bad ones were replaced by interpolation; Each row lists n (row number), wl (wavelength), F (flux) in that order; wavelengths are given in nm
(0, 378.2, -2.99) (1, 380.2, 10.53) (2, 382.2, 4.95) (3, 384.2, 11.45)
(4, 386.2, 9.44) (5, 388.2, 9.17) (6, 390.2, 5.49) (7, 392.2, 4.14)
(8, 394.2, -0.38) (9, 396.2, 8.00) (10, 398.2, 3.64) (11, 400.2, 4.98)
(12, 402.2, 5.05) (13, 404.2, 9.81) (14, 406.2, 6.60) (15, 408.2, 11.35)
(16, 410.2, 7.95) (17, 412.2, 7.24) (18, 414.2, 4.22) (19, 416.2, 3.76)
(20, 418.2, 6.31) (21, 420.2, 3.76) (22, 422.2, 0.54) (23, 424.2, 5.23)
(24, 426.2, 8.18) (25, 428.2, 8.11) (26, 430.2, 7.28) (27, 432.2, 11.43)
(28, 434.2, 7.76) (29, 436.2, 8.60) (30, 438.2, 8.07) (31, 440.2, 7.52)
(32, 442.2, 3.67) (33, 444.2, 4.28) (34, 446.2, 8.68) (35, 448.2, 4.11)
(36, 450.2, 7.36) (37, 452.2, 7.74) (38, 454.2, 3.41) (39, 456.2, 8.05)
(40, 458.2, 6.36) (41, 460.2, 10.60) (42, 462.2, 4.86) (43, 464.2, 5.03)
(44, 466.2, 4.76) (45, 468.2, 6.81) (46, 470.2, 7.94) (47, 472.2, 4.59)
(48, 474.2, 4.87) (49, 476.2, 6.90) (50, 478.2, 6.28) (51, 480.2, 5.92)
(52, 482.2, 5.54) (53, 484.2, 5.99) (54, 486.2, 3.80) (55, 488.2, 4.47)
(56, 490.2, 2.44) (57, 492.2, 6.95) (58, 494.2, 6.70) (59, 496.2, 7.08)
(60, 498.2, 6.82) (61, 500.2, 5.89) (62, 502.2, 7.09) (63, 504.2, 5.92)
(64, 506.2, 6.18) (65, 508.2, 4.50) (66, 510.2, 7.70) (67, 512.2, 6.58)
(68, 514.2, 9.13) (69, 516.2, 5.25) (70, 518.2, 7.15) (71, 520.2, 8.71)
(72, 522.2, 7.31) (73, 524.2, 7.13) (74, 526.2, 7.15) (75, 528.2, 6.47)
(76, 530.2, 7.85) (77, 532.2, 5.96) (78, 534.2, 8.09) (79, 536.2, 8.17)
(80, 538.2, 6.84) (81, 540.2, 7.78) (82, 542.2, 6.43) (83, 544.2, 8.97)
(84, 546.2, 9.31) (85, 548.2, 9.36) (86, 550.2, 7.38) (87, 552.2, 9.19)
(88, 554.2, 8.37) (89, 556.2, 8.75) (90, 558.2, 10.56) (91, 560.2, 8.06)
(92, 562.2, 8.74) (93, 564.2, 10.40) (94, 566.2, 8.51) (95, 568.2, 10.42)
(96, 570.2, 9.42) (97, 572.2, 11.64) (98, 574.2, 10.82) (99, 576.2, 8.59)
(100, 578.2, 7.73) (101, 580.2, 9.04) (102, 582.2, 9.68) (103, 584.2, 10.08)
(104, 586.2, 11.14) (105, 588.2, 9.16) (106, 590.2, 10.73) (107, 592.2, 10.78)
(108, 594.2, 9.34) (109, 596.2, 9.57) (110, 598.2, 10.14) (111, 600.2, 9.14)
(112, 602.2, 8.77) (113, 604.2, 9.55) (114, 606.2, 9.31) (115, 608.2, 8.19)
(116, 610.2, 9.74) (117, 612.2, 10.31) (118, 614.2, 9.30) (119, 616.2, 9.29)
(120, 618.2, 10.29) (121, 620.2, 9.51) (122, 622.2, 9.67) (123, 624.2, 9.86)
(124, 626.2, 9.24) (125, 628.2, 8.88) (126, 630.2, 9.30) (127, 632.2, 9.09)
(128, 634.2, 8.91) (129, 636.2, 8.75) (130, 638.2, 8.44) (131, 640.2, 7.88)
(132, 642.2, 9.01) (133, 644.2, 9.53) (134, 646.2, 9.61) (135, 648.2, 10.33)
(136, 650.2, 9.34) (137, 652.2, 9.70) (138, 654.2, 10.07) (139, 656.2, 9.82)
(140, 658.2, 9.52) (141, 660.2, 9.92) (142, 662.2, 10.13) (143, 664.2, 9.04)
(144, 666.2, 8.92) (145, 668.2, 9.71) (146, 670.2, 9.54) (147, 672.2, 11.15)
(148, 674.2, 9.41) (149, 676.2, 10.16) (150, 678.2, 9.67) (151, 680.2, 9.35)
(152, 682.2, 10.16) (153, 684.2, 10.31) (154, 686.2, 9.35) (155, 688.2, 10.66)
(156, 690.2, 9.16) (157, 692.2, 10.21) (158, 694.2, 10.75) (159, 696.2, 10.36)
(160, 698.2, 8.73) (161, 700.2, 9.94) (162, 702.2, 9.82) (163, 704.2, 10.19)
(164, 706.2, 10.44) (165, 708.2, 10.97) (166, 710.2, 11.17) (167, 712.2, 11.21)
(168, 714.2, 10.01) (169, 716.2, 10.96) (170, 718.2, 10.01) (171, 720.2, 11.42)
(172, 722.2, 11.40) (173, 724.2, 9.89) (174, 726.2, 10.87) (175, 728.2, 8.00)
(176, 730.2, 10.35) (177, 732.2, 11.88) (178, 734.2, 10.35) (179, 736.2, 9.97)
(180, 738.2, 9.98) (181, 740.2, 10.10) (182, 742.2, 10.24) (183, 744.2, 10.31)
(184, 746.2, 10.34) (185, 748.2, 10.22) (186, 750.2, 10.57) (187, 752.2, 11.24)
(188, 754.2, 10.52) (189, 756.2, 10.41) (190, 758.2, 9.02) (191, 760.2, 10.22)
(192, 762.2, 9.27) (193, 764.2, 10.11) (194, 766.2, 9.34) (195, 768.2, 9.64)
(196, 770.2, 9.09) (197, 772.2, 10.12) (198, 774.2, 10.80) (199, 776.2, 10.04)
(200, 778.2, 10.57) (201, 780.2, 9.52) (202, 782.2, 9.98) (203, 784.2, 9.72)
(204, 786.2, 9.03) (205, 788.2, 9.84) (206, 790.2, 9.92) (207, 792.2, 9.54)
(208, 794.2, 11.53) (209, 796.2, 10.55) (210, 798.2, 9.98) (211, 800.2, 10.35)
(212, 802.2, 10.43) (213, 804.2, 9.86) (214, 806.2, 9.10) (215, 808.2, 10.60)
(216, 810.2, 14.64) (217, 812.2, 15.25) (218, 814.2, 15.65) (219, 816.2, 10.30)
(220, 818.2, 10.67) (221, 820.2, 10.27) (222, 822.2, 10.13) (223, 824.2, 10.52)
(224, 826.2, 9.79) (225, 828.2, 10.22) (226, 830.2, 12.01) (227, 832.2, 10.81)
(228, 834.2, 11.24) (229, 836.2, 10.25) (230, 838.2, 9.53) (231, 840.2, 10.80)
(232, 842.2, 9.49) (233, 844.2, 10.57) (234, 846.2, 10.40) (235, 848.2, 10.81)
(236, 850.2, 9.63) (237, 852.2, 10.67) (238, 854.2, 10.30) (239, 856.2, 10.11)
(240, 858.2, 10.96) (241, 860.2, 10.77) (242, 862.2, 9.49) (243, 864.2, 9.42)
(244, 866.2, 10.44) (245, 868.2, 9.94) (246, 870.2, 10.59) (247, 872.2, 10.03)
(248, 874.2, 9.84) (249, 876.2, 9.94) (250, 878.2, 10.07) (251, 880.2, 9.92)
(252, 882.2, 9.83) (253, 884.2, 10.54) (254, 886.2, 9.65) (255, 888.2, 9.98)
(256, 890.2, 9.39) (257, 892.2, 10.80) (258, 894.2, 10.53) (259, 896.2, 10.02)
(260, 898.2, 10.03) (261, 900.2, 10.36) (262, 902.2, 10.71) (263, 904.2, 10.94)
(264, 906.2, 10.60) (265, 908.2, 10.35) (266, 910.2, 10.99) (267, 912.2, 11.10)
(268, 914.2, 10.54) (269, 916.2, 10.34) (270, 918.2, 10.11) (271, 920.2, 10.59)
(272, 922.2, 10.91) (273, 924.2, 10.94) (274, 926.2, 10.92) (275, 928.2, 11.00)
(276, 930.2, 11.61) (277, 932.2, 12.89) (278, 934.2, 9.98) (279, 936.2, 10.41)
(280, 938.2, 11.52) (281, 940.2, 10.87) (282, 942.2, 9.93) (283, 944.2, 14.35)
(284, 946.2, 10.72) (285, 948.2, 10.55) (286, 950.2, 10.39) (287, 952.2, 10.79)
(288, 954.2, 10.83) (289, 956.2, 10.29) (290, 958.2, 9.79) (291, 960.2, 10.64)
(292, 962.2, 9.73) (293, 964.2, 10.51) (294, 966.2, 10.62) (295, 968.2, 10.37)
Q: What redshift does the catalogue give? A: 0.236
